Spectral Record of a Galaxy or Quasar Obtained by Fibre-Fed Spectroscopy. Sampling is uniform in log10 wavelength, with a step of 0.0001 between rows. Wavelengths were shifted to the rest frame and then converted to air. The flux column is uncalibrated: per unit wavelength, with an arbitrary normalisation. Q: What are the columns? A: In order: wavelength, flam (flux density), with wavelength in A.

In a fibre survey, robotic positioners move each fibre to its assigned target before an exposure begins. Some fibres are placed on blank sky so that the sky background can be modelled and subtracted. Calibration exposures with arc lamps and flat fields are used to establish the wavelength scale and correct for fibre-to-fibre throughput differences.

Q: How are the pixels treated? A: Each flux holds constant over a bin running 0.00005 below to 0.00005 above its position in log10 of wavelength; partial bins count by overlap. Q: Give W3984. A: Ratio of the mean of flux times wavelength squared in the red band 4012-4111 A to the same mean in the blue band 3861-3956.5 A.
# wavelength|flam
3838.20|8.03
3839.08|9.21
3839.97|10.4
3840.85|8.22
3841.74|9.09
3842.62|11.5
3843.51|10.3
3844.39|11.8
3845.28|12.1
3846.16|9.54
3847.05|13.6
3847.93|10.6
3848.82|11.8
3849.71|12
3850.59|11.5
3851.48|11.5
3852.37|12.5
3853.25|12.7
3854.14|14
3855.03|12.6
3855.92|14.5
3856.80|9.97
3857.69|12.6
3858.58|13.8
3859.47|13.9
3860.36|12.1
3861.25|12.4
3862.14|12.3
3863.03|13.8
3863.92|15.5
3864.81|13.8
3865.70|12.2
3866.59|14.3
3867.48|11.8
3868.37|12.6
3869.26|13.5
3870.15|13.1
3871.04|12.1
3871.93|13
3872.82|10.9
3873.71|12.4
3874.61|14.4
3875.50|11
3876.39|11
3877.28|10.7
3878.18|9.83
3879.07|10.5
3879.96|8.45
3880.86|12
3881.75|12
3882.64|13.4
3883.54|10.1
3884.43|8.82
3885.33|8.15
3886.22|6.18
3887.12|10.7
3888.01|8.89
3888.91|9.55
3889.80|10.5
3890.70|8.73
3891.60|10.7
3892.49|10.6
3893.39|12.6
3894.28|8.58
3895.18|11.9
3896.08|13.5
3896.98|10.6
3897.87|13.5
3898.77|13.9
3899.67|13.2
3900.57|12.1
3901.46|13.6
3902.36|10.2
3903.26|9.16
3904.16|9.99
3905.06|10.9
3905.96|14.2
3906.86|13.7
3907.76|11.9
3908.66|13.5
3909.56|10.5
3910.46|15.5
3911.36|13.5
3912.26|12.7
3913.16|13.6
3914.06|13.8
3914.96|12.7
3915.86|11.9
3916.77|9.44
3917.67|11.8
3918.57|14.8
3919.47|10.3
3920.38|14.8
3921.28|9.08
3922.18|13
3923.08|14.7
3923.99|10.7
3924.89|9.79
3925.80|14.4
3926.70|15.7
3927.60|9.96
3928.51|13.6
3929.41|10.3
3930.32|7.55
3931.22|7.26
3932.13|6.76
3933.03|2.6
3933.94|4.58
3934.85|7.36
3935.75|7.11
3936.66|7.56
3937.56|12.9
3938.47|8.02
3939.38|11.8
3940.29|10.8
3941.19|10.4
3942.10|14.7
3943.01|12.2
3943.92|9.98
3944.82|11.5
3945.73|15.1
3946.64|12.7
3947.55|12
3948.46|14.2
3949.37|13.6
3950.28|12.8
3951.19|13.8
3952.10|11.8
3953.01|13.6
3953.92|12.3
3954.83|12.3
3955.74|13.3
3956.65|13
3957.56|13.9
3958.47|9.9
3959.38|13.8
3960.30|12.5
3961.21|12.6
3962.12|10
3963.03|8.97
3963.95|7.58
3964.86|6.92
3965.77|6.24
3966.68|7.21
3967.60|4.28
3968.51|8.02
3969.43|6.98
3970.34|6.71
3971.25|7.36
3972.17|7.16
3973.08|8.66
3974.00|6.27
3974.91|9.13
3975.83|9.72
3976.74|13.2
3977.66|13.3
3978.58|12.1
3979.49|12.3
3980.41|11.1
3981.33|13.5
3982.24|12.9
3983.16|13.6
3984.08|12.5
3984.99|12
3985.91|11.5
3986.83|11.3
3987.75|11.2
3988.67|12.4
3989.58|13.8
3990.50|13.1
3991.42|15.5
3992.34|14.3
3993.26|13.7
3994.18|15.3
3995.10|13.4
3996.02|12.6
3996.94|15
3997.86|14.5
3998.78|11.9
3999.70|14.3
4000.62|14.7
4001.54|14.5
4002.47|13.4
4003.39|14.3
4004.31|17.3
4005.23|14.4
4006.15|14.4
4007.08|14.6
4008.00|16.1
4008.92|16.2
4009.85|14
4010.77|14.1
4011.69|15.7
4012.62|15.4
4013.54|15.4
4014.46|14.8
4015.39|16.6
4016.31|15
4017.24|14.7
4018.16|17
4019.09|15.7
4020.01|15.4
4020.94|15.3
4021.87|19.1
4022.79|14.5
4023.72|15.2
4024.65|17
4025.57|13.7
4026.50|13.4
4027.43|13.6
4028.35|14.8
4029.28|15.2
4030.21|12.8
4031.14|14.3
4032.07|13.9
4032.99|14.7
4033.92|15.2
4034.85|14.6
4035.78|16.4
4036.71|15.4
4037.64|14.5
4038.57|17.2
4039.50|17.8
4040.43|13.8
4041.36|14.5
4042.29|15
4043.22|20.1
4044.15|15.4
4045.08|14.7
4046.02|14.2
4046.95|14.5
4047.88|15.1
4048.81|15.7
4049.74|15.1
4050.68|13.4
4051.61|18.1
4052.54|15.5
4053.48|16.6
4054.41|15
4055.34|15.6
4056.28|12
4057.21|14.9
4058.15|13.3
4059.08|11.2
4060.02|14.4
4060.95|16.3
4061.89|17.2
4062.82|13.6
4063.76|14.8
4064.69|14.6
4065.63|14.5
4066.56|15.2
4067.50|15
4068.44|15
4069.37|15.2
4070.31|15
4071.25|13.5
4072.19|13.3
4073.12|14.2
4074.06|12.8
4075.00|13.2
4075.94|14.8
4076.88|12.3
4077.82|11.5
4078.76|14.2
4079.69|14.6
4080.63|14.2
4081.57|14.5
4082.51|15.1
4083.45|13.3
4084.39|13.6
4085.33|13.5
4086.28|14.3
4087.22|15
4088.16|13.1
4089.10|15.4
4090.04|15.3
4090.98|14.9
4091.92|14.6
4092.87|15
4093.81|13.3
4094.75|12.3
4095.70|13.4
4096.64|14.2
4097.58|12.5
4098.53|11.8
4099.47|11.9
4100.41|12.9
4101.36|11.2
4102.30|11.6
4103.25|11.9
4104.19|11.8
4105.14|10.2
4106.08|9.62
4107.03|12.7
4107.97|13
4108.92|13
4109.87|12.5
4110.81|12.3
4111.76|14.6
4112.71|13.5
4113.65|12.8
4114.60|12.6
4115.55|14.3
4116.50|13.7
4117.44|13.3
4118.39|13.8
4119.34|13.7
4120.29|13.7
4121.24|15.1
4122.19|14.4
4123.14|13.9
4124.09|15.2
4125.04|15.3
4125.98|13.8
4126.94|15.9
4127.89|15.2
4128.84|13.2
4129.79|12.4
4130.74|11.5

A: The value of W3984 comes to 1.3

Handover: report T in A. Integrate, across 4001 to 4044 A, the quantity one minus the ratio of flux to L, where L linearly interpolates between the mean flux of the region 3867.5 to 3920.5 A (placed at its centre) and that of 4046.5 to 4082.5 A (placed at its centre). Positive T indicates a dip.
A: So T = -4.6 A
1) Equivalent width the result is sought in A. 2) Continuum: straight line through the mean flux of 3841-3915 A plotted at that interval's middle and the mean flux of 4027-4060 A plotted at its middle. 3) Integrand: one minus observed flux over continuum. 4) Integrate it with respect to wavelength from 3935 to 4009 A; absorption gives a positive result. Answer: 9.76 A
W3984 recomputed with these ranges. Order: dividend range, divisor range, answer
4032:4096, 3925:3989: 1.45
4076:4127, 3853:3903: 1.28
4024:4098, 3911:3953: 1.37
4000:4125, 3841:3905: 1.36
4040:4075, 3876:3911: 1.44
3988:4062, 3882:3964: 1.38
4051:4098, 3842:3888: 1.34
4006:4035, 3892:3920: 1.31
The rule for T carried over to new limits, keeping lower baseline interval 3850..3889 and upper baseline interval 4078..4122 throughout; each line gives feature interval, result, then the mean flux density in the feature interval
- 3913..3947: 3.7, 10.9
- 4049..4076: -3.1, 14.6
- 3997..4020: -4.0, 15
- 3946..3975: 4.9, 10.3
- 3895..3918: -0.5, 12.4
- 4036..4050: -2.8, 15.6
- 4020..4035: -2.3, 14.9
